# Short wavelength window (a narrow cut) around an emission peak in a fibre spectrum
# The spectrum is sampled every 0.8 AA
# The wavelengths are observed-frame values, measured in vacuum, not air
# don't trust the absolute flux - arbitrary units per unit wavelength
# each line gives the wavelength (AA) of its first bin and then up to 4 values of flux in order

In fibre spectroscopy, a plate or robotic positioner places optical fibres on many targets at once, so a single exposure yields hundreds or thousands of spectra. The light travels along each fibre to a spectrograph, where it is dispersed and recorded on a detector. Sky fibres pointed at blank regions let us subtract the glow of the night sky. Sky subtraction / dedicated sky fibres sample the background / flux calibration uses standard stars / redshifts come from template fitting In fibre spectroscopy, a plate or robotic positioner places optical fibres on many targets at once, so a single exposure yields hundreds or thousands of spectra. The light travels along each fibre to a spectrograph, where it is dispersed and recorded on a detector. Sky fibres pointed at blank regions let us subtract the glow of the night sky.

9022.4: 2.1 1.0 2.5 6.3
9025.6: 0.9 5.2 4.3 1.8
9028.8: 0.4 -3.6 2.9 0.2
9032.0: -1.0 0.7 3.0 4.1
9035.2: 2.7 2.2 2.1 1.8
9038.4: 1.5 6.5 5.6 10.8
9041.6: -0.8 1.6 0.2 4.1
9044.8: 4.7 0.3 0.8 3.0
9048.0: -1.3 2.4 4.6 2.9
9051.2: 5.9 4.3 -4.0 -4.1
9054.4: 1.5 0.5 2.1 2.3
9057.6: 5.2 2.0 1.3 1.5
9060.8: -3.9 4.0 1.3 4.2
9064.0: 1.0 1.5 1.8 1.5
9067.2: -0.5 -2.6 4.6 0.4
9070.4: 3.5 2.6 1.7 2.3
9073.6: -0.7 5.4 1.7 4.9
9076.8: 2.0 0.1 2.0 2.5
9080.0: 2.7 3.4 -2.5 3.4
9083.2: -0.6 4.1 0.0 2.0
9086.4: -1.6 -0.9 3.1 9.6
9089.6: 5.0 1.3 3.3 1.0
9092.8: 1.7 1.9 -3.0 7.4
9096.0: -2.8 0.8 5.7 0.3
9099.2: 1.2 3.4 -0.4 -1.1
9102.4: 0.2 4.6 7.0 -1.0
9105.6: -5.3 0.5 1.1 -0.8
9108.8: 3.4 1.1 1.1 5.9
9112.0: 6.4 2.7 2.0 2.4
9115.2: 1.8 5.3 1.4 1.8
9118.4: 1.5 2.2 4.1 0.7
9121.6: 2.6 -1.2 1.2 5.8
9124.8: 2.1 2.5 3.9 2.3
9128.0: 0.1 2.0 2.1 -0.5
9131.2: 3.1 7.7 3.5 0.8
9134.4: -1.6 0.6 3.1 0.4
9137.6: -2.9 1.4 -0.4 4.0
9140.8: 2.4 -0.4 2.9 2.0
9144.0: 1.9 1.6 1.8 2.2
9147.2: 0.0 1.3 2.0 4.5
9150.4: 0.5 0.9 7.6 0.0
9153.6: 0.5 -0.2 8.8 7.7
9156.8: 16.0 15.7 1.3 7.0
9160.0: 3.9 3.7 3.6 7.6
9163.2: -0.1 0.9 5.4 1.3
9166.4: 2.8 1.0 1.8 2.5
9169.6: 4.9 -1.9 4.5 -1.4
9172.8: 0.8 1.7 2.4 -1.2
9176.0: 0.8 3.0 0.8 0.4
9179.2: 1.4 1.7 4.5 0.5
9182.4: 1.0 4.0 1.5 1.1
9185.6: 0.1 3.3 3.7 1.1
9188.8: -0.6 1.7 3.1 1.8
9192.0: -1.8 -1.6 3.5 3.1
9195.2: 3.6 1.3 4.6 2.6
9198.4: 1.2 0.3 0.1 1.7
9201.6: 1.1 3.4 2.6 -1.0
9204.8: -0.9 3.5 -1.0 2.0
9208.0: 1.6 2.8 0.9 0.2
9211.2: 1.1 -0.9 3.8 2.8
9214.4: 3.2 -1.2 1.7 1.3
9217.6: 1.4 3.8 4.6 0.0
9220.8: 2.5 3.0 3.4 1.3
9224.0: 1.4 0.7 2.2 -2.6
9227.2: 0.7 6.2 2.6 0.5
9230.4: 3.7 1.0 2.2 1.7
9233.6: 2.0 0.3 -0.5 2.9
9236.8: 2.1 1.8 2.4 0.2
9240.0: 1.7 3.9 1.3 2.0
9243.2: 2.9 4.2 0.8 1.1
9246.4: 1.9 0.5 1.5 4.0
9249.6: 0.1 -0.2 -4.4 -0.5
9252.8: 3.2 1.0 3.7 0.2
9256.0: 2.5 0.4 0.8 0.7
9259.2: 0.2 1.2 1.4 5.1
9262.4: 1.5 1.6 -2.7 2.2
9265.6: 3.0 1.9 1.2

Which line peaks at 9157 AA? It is [O III]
